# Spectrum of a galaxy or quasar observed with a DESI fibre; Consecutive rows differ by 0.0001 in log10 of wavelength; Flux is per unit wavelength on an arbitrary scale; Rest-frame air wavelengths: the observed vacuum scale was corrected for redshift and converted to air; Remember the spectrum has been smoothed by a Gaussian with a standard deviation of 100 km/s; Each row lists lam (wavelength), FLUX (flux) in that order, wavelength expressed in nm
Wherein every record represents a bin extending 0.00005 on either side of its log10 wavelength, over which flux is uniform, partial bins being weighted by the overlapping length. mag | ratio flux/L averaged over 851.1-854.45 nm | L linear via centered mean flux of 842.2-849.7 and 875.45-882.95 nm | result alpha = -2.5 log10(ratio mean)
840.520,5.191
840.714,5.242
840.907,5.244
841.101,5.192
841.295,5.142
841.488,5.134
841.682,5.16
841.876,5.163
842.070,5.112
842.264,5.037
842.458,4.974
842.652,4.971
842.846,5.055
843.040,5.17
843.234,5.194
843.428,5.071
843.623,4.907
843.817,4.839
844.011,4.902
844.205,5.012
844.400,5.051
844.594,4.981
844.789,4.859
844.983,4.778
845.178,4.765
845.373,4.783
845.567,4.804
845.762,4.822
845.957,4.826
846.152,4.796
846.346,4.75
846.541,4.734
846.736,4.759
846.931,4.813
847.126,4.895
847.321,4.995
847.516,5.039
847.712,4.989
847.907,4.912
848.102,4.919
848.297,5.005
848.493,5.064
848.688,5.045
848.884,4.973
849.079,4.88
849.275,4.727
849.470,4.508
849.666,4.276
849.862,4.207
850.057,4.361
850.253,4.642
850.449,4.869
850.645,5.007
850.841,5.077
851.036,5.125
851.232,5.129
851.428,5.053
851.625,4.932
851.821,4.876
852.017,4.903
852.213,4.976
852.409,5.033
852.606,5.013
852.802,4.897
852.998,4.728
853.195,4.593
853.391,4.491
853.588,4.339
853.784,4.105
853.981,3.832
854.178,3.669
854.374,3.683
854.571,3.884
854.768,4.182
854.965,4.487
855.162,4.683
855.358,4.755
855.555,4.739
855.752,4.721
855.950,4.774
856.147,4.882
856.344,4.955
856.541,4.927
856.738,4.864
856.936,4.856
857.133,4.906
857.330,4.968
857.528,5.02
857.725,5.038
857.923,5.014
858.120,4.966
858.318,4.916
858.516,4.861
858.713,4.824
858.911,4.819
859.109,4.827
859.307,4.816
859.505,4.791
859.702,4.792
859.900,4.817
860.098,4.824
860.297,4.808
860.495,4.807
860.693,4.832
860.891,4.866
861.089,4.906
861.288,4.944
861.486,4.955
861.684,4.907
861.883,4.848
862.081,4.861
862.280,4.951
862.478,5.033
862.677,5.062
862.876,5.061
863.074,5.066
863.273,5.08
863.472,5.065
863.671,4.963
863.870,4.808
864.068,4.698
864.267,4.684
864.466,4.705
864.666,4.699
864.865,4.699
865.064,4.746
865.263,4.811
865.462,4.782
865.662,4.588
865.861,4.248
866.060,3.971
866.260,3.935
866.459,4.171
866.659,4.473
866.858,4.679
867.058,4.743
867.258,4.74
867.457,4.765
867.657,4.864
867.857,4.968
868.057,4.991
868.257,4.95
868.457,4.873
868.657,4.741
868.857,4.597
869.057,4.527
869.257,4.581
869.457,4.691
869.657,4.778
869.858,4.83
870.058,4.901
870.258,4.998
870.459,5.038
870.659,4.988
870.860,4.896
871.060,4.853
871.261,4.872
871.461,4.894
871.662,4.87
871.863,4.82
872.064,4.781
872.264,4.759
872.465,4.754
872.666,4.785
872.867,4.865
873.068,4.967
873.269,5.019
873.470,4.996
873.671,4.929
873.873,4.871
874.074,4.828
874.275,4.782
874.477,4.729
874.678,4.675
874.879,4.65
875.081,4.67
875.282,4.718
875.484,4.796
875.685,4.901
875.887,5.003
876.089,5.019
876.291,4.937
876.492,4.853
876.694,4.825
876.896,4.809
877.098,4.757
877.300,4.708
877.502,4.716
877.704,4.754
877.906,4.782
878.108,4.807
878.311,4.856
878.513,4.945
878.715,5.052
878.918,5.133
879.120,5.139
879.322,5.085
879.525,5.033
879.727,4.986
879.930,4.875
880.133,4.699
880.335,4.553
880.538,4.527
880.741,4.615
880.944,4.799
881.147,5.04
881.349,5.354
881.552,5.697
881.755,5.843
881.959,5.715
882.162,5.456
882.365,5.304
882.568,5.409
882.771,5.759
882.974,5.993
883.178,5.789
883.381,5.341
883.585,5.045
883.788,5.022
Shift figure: 0.07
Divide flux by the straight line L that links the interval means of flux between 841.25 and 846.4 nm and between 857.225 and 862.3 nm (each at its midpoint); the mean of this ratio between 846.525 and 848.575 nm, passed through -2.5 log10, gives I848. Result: 0.00 mag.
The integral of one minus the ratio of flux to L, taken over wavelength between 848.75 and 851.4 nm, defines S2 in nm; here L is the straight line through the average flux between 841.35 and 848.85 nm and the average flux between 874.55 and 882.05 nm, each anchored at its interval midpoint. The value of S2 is 0.10 nm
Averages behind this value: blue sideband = 4.95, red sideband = 4.93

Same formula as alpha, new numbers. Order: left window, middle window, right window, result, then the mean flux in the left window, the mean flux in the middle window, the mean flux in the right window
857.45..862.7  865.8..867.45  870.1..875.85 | 0.11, 4.89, 4.4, 4.85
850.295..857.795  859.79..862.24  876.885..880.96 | -0.03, 4.71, 4.86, 4.84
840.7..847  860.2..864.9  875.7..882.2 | 0.02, 4.97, 4.89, 4.97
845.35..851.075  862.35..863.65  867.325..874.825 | -0.05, 4.82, 5.05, 4.84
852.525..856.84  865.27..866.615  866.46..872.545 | 0.10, 4.51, 4.33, 4.8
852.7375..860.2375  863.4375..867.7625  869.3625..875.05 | 0.03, 4.66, 4.62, 4.85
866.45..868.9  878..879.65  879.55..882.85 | 0.02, 4.76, 5.01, 5.16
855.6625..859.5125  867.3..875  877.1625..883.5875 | 0.04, 4.89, 4.83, 5.12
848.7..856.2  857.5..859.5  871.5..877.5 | -0.05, 4.63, 4.9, 4.83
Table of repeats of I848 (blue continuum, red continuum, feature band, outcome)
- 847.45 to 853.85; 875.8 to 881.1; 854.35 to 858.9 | 0.02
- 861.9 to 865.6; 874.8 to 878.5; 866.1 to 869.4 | 0.05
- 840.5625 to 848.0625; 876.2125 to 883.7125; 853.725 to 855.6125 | 0.19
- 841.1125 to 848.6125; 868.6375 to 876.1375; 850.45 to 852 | -0.02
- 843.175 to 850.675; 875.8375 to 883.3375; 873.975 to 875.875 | 0.06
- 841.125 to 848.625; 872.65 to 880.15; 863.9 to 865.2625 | 0.04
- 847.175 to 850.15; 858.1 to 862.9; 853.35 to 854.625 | 0.21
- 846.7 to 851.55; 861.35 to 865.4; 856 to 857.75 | -0.01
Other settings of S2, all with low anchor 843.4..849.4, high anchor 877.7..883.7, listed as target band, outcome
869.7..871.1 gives 0.041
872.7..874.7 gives 0.089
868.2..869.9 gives 0.115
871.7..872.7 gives 0.059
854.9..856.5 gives 0.064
